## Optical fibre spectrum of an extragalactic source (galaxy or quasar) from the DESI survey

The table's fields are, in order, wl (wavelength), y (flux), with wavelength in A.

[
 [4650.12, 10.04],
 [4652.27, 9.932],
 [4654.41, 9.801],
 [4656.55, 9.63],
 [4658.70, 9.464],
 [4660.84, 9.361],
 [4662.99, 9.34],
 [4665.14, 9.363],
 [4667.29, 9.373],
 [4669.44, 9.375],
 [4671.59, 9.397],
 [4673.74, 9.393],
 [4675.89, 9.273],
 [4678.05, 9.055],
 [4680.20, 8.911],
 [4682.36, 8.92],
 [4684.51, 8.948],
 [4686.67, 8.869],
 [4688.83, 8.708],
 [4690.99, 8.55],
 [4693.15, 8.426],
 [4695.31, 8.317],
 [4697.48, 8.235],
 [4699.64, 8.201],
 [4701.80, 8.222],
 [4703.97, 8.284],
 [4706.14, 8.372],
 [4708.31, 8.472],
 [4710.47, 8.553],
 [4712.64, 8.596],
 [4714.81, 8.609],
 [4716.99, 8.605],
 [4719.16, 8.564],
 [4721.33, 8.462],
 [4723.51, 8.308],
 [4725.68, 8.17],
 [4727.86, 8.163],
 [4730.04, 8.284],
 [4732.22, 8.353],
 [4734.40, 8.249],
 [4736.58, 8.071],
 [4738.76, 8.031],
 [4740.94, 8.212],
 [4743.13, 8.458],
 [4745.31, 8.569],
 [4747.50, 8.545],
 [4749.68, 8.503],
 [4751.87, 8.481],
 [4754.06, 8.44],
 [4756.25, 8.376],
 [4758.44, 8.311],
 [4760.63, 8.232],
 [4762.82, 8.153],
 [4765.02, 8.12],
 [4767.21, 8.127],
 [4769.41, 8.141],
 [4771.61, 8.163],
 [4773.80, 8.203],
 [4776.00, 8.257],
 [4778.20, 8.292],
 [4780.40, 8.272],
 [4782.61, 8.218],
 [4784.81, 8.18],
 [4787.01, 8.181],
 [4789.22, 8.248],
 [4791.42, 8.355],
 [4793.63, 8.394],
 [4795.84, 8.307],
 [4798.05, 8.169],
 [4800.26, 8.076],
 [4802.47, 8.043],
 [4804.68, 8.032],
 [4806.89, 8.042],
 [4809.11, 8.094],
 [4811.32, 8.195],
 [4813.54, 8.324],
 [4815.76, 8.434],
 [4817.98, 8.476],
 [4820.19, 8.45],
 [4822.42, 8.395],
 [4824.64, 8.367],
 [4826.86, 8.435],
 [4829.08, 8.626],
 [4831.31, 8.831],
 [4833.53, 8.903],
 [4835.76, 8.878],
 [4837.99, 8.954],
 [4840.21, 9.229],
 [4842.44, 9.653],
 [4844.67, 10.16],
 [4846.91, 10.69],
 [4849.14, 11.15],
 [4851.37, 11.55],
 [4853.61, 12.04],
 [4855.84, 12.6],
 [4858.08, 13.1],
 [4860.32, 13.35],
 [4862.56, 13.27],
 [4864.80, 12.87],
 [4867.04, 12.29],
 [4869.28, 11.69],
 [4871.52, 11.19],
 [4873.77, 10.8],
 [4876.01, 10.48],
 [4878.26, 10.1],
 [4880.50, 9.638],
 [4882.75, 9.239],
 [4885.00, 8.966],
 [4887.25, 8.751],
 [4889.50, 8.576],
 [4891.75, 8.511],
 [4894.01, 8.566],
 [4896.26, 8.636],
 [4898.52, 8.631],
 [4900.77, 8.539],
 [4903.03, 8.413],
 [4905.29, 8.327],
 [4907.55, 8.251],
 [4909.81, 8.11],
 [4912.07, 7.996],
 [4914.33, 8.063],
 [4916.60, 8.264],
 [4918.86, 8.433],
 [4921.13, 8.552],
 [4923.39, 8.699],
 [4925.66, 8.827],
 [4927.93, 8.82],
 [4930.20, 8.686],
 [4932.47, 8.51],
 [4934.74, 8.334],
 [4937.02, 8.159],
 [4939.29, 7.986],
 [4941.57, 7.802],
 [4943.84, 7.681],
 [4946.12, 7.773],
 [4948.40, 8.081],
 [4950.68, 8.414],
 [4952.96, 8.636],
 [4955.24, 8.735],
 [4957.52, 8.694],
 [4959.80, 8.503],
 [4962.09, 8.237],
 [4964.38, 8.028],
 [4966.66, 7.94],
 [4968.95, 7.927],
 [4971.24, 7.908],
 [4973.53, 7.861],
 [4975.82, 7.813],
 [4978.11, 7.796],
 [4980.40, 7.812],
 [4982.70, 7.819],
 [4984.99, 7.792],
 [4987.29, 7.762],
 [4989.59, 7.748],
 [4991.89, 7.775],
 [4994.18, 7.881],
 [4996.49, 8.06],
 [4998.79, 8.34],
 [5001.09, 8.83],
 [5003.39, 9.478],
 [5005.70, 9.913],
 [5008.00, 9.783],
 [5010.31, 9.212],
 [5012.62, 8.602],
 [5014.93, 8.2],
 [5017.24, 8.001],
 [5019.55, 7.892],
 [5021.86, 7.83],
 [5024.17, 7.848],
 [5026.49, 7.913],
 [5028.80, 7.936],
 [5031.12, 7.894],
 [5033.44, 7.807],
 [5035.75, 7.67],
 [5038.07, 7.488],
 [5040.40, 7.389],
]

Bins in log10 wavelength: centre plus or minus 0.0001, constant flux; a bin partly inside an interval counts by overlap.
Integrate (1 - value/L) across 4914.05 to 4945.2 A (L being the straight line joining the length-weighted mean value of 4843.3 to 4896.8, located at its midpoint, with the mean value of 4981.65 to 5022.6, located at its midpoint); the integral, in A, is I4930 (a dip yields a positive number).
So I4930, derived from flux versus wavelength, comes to 4.34 A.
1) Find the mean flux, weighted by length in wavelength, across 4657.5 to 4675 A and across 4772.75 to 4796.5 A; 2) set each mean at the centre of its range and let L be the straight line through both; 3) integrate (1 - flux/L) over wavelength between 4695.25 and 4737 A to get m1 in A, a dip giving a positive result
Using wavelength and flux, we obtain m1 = 2.6 A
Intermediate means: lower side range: 9.38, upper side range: 8.26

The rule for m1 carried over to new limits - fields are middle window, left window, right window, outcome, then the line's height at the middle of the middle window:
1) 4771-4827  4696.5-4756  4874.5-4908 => 2.4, 8.62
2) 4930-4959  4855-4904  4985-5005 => 2.9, 9.17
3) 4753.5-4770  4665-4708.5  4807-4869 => 2.1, 9.41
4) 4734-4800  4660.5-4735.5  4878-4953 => 2.6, 8.62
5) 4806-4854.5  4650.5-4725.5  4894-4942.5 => -3.4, 8.58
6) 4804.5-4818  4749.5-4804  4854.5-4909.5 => 1.0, 8.88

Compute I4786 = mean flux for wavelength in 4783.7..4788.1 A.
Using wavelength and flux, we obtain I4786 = 8.19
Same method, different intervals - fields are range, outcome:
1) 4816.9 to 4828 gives 8.43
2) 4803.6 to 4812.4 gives 8.09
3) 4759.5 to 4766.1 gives 8.17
